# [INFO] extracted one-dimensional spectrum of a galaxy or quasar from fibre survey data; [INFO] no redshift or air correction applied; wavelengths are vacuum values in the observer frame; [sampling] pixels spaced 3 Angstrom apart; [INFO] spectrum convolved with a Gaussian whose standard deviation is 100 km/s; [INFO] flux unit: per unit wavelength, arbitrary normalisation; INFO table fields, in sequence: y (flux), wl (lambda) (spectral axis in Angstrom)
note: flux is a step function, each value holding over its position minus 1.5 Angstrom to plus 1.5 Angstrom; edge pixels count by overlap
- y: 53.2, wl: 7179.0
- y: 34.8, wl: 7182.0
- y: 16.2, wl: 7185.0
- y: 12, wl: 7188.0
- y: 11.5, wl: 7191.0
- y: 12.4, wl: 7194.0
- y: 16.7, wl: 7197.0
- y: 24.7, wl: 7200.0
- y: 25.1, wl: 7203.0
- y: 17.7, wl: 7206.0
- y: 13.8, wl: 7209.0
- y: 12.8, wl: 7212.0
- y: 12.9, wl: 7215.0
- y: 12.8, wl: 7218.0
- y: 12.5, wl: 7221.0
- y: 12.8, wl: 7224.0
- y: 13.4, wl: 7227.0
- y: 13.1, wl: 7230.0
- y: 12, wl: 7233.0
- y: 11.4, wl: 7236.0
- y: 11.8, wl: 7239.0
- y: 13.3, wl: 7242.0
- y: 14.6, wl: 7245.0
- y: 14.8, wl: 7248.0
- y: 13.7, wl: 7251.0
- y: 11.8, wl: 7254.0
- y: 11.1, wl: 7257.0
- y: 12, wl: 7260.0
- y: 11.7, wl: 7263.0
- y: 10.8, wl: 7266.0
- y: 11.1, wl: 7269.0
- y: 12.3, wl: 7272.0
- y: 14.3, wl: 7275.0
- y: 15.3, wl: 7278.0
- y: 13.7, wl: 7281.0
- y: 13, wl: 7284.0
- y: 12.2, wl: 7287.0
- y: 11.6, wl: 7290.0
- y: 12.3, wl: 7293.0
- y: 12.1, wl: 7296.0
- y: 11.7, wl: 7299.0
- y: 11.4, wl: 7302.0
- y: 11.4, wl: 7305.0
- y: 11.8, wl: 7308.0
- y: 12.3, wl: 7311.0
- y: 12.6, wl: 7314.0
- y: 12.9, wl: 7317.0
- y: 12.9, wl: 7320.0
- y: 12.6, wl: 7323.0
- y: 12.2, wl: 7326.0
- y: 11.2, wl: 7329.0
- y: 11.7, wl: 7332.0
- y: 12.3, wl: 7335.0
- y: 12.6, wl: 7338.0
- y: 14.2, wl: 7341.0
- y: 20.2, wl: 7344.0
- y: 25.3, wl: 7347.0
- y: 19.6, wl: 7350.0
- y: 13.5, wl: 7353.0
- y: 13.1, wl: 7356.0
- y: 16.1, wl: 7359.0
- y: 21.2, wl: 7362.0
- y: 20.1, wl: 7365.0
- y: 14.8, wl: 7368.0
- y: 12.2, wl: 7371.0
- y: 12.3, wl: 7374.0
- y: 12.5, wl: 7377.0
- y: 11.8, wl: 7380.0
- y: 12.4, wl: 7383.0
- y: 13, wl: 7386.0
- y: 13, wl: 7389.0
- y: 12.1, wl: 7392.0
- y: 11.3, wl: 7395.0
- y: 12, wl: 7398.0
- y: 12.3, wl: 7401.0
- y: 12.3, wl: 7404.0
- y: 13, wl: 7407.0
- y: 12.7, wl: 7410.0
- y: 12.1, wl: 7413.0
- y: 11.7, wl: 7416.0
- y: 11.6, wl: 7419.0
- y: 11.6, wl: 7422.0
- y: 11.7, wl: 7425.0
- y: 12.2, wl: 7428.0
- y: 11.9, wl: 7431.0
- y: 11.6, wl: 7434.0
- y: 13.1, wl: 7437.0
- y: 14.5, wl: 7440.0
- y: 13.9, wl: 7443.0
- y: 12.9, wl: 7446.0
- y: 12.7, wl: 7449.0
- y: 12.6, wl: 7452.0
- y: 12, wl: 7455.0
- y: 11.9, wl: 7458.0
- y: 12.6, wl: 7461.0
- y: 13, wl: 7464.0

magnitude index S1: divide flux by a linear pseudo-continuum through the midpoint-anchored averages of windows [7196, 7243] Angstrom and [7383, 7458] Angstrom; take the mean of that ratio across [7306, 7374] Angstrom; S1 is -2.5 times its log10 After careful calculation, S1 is -0.11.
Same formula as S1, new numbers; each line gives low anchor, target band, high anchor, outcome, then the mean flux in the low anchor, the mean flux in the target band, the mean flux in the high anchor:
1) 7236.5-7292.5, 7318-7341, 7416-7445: 0.02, 12.7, 12.4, 12.4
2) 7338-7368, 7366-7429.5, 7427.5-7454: 0.22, 17.7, 12.4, 12.8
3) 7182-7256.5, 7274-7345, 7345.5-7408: 0.14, 14.7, 12.8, 14.5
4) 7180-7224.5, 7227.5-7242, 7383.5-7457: 0.31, 17.1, 12.3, 12.4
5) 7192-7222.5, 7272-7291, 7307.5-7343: 0.04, 16.1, 13.3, 12.6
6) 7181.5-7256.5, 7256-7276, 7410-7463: 0.20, 14.8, 11.9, 12.4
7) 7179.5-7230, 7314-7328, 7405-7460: 0.17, 17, 12.6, 12.4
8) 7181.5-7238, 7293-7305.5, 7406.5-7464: 0.21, 15.3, 11.7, 12.4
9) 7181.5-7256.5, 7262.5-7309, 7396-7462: 0.14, 14.8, 12.3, 12.4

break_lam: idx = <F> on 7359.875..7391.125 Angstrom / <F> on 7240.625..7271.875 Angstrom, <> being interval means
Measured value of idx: 1.15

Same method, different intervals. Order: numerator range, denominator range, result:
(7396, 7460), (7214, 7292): 0.98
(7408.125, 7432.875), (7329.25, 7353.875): 0.75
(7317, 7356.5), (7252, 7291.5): 1.19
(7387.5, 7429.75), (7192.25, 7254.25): 0.83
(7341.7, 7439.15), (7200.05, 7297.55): 1.04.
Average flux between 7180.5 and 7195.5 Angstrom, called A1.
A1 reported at 17.4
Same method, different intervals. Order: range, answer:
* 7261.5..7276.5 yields 12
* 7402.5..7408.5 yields 12.7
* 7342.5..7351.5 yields 21.7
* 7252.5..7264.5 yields 11.7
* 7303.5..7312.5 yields 11.8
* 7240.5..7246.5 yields 14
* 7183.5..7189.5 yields 14.1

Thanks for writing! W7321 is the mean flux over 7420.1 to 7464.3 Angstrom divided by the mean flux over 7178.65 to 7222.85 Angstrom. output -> 0.68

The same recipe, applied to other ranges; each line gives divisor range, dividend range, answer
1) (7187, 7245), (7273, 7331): 0.87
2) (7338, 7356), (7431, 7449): 0.74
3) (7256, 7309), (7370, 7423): 1.00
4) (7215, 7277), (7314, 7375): 1.19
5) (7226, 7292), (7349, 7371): 1.30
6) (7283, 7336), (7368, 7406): 1.02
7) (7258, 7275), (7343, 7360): 1.52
